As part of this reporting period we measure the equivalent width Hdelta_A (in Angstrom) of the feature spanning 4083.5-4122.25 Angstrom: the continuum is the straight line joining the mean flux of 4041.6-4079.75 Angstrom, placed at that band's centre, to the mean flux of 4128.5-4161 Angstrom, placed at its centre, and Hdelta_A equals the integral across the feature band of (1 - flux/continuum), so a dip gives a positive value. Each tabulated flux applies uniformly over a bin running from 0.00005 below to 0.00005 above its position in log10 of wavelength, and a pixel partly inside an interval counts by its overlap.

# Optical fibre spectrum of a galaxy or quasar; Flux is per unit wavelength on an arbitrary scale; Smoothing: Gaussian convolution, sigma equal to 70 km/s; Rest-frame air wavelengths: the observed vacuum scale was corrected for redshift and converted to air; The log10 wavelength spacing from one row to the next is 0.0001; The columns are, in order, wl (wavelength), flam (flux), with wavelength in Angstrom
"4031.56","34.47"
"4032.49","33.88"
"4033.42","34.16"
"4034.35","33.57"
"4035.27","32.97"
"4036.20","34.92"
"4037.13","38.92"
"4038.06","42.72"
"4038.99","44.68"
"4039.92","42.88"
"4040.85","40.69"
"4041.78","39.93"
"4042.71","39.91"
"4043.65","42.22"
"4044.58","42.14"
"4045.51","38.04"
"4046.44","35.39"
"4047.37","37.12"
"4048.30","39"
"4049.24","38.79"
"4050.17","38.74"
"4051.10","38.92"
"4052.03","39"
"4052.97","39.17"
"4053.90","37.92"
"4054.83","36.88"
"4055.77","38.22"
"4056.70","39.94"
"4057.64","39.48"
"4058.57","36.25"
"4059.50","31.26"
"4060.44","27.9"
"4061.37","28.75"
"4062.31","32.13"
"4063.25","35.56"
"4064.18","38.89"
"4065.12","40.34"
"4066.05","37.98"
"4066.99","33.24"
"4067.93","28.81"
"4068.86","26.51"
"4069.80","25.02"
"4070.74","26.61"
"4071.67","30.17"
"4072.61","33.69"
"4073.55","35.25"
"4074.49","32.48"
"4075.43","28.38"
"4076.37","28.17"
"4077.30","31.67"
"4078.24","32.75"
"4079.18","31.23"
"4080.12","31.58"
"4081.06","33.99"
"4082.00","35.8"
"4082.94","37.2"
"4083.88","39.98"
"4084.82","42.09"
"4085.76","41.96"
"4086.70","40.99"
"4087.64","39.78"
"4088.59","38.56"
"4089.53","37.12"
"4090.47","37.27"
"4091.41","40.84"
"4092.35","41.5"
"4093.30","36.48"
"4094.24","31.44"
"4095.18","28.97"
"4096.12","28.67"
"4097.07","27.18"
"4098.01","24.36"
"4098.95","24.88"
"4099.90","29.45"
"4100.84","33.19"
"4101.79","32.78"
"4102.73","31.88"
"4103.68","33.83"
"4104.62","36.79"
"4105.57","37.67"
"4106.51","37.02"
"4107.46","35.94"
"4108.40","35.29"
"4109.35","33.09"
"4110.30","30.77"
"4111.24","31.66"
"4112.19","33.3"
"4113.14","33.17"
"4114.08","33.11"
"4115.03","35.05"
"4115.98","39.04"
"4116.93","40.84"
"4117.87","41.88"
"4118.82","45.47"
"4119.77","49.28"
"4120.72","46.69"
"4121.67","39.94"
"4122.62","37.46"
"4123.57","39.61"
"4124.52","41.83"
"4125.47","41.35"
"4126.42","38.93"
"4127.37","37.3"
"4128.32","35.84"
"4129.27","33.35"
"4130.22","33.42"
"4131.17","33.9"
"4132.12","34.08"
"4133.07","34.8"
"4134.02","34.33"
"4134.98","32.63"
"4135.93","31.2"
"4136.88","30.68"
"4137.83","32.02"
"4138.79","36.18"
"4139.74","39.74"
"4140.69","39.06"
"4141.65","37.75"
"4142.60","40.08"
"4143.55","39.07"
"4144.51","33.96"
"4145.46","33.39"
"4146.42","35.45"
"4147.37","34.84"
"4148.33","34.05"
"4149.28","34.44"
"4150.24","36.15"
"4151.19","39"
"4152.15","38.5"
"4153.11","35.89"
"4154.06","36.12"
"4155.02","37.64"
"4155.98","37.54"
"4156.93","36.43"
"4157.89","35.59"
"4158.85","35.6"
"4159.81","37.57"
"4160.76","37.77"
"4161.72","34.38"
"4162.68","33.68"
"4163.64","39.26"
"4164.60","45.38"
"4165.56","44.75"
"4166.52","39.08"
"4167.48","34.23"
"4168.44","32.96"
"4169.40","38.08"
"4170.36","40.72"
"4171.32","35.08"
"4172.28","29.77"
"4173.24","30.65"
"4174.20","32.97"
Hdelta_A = -0.9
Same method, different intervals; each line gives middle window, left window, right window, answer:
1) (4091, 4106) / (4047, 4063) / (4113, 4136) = 2.0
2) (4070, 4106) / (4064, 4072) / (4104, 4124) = 0.5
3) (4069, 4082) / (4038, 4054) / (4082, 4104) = 2.0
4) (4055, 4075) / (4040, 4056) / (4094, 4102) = 1.3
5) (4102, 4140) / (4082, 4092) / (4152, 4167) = 2.2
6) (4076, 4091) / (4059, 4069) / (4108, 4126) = -0.5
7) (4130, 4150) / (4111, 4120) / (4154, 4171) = 1.5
